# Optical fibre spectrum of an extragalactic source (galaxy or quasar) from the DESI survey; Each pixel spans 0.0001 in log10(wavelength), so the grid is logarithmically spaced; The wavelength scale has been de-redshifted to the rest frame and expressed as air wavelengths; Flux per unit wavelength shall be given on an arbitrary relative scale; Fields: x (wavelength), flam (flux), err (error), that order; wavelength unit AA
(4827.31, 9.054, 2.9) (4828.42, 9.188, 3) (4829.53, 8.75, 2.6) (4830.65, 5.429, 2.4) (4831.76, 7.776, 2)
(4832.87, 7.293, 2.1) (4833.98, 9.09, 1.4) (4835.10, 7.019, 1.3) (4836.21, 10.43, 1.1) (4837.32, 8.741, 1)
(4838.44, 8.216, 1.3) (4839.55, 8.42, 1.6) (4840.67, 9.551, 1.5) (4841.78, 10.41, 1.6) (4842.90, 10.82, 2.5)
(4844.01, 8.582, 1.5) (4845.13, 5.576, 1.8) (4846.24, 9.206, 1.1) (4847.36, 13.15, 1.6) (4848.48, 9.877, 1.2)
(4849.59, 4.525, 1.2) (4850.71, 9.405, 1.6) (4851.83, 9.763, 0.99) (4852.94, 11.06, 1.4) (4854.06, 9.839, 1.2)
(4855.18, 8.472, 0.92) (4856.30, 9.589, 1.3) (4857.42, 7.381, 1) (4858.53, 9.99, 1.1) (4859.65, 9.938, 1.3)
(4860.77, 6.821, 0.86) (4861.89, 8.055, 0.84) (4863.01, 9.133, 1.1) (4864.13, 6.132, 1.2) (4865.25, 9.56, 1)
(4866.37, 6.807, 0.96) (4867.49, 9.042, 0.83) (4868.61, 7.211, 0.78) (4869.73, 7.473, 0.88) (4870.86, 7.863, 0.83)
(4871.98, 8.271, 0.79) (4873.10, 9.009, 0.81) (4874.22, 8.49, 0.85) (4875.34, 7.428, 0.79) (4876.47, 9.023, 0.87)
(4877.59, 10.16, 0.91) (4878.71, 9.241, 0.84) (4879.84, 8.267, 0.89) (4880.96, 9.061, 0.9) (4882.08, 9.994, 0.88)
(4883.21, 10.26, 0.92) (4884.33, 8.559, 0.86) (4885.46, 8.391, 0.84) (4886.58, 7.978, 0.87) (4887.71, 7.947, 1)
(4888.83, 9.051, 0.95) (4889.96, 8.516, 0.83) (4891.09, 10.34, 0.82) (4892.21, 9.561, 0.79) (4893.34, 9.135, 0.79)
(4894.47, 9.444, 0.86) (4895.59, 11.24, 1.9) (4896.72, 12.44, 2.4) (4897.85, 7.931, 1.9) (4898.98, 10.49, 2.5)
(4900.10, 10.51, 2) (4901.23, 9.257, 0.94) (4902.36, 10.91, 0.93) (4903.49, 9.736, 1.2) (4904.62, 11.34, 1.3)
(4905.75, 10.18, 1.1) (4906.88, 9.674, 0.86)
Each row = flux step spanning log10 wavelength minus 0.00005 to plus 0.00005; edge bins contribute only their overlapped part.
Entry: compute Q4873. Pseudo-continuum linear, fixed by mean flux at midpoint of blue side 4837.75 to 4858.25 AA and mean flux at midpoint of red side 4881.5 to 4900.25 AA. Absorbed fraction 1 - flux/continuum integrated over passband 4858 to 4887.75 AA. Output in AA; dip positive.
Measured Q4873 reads 2.6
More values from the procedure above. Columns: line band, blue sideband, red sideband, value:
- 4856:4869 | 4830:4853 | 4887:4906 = 1.2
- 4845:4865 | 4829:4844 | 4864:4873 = -1.5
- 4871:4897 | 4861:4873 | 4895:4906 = 0.1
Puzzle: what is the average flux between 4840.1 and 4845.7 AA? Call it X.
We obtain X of 8.99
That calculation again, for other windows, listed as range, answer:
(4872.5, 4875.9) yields 8.32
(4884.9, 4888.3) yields 8.13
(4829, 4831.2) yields 7.05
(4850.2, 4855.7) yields 9.72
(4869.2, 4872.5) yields 7.85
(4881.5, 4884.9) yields 9.59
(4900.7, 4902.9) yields 10.1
